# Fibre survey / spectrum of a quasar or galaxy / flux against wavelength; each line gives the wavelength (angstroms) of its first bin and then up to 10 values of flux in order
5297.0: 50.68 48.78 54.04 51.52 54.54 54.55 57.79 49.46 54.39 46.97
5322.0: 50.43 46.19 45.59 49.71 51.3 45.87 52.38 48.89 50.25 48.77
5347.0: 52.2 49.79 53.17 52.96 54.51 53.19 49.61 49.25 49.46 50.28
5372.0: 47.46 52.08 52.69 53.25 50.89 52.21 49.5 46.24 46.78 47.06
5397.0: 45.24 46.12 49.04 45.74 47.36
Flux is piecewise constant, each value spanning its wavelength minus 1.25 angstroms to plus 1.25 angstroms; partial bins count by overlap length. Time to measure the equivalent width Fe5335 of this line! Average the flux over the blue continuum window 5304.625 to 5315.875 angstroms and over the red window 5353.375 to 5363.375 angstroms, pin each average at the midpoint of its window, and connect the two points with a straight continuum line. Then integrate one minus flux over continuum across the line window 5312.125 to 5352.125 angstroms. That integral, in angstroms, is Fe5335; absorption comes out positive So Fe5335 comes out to 2.6 angstroms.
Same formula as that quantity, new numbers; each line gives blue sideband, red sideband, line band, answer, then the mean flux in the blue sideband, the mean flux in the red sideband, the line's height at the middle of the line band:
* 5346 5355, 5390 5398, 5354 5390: -1.3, 51.9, 46.4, 49.2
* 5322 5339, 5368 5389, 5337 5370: -0.9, 48.7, 50.9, 49.7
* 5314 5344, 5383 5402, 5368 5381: -0.8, 49.3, 47.7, 48.2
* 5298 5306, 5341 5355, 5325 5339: 0.7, 51.5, 51.1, 51.3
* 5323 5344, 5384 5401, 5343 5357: -0.9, 48.8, 47.4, 48.4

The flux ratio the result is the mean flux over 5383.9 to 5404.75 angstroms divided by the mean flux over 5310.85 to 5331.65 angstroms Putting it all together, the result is 0.95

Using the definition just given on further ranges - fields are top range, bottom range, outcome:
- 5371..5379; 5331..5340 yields 1.03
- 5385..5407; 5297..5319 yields 0.89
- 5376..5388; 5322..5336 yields 1.08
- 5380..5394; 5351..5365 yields 0.94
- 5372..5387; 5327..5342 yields 1.05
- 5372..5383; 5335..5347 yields 1.03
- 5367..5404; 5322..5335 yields 1.02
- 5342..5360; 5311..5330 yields 1.04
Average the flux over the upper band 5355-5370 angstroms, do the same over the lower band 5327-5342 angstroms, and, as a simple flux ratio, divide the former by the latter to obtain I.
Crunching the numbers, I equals 1.0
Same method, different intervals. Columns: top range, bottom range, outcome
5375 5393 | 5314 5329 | 1.03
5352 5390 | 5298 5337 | 1.01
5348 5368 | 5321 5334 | 1.06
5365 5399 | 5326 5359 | 0.98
